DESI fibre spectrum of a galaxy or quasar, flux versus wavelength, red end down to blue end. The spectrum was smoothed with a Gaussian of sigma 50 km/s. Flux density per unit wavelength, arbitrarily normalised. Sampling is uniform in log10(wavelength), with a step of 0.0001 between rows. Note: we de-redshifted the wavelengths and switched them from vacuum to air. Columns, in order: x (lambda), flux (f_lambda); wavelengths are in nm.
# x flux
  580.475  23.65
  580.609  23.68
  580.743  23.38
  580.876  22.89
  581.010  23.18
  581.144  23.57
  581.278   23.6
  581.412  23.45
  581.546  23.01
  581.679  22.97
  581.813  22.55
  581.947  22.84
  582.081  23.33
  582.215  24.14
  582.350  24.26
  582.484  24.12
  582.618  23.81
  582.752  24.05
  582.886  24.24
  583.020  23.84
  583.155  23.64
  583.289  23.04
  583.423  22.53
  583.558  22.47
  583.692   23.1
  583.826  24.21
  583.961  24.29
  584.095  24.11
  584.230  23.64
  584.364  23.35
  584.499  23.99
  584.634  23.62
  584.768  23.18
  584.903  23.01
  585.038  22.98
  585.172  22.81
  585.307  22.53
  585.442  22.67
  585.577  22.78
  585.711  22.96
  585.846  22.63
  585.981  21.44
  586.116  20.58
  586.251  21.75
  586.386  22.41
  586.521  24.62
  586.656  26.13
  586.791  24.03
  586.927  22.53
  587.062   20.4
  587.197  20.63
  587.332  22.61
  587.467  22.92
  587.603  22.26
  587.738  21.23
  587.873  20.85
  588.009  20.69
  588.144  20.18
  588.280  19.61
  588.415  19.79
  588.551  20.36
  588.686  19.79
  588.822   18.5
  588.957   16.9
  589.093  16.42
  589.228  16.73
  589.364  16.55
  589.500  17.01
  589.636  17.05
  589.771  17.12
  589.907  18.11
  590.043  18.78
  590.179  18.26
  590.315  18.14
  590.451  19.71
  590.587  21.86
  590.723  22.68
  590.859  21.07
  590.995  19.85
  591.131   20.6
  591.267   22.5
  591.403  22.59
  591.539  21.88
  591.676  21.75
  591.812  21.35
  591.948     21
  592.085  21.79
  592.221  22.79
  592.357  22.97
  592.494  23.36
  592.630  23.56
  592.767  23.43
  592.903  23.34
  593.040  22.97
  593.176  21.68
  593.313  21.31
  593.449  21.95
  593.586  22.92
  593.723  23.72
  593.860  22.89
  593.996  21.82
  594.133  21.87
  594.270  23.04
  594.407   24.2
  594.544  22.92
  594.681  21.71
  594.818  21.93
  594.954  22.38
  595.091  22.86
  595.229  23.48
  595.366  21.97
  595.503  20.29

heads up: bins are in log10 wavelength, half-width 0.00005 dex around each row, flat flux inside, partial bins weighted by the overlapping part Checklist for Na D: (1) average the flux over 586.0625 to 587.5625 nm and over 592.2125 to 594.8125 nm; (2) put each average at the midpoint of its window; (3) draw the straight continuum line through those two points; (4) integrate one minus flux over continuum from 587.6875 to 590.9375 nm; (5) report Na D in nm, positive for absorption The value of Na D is 0.52 nm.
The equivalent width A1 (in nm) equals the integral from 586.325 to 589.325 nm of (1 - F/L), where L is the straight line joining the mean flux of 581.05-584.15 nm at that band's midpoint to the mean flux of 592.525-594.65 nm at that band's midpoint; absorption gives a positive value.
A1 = 0.30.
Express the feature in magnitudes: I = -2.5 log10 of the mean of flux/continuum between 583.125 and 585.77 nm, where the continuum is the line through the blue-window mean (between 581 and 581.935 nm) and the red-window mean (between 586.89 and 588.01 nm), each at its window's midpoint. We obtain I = -0.041 mag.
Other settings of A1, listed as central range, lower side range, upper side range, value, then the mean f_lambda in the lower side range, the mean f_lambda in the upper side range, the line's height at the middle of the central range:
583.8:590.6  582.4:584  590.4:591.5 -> 0.42 nm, 23.6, 21.4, 22.5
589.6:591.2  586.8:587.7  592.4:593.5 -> 0.21 nm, 22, 22.7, 22.4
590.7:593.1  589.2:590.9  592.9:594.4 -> -0.18 nm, 18.7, 22.5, 20.7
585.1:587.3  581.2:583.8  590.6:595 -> 0.05 nm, 23.4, 22.3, 23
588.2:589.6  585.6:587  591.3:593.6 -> 0.28 nm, 22.9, 22.4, 22.7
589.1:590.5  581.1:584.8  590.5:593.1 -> 0.30 nm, 23.5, 22.2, 22.5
